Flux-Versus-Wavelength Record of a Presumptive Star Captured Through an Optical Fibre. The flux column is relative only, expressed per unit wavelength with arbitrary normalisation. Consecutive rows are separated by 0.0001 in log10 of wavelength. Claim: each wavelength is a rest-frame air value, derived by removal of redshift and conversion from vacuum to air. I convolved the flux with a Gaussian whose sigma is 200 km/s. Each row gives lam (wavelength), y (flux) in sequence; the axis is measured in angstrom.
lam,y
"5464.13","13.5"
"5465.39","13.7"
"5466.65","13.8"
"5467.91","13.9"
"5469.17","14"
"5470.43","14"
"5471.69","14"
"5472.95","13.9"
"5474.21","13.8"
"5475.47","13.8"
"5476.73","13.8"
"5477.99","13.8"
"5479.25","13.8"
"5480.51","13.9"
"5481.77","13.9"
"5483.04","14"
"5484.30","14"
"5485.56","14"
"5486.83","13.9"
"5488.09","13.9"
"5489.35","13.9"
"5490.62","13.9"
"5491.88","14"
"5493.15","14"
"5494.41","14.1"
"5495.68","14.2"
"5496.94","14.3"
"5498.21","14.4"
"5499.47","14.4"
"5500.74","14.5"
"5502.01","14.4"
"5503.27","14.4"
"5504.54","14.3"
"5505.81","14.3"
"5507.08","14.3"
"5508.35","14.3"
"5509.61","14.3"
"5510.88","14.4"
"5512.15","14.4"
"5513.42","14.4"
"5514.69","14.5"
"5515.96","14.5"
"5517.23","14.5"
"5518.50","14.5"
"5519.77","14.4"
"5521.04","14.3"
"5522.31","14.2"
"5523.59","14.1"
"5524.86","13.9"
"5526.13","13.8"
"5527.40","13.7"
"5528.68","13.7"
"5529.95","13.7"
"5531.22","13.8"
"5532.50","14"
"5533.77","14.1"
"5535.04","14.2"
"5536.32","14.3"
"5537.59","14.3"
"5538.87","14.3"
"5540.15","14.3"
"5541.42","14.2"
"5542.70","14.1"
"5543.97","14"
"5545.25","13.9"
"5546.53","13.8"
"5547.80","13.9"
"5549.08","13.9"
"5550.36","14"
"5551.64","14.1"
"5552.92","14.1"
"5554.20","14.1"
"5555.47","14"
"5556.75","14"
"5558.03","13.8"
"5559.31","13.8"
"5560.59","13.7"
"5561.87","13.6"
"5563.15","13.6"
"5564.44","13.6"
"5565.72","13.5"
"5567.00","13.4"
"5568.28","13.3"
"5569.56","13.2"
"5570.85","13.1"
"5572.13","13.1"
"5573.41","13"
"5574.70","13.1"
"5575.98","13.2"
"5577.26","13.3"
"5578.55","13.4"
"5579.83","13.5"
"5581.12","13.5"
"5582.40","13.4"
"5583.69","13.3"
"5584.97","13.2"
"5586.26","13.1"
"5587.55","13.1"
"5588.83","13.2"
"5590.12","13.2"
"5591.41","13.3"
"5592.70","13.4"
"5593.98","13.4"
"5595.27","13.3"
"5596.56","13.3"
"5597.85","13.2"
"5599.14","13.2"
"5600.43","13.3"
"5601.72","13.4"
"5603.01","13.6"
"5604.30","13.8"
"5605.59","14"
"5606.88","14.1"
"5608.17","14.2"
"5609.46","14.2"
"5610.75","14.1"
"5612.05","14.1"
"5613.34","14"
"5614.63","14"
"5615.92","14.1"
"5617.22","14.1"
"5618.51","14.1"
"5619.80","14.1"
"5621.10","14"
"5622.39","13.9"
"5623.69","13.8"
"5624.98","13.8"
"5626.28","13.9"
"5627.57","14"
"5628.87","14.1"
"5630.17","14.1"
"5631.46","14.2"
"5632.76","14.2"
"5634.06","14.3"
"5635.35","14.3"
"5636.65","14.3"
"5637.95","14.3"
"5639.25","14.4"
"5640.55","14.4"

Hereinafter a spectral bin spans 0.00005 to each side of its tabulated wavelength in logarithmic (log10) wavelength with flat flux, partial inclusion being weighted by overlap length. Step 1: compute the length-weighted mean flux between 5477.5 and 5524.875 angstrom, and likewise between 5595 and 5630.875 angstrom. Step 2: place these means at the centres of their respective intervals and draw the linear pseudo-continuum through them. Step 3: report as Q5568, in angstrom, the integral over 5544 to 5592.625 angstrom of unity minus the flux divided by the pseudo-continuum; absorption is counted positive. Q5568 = 1.6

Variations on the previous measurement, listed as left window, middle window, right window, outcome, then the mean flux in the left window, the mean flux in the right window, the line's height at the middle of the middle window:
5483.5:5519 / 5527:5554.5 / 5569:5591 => -0.6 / 14.3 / 13.2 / 13.7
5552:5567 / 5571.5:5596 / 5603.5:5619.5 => 1.2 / 13.8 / 14.1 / 13.9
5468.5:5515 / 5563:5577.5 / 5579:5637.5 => 0.6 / 14.1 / 13.8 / 13.9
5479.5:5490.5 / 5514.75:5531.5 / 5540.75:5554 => -0.2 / 13.9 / 14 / 14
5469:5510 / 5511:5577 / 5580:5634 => 0.1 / 14.1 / 13.7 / 13.9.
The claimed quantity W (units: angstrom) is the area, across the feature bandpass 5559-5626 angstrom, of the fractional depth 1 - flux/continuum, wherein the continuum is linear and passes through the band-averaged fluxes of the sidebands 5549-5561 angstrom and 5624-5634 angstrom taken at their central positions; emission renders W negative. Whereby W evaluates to 2.1 angstrom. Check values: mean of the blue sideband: 14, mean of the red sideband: 14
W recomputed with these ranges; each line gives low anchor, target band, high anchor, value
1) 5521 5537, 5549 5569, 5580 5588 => -0.27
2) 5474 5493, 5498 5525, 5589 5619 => -0.98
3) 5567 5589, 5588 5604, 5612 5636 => 0.28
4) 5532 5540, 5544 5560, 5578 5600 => -0.02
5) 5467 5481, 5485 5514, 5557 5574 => -0.96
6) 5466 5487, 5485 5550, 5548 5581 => -1.92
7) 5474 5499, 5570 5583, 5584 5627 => 0.47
